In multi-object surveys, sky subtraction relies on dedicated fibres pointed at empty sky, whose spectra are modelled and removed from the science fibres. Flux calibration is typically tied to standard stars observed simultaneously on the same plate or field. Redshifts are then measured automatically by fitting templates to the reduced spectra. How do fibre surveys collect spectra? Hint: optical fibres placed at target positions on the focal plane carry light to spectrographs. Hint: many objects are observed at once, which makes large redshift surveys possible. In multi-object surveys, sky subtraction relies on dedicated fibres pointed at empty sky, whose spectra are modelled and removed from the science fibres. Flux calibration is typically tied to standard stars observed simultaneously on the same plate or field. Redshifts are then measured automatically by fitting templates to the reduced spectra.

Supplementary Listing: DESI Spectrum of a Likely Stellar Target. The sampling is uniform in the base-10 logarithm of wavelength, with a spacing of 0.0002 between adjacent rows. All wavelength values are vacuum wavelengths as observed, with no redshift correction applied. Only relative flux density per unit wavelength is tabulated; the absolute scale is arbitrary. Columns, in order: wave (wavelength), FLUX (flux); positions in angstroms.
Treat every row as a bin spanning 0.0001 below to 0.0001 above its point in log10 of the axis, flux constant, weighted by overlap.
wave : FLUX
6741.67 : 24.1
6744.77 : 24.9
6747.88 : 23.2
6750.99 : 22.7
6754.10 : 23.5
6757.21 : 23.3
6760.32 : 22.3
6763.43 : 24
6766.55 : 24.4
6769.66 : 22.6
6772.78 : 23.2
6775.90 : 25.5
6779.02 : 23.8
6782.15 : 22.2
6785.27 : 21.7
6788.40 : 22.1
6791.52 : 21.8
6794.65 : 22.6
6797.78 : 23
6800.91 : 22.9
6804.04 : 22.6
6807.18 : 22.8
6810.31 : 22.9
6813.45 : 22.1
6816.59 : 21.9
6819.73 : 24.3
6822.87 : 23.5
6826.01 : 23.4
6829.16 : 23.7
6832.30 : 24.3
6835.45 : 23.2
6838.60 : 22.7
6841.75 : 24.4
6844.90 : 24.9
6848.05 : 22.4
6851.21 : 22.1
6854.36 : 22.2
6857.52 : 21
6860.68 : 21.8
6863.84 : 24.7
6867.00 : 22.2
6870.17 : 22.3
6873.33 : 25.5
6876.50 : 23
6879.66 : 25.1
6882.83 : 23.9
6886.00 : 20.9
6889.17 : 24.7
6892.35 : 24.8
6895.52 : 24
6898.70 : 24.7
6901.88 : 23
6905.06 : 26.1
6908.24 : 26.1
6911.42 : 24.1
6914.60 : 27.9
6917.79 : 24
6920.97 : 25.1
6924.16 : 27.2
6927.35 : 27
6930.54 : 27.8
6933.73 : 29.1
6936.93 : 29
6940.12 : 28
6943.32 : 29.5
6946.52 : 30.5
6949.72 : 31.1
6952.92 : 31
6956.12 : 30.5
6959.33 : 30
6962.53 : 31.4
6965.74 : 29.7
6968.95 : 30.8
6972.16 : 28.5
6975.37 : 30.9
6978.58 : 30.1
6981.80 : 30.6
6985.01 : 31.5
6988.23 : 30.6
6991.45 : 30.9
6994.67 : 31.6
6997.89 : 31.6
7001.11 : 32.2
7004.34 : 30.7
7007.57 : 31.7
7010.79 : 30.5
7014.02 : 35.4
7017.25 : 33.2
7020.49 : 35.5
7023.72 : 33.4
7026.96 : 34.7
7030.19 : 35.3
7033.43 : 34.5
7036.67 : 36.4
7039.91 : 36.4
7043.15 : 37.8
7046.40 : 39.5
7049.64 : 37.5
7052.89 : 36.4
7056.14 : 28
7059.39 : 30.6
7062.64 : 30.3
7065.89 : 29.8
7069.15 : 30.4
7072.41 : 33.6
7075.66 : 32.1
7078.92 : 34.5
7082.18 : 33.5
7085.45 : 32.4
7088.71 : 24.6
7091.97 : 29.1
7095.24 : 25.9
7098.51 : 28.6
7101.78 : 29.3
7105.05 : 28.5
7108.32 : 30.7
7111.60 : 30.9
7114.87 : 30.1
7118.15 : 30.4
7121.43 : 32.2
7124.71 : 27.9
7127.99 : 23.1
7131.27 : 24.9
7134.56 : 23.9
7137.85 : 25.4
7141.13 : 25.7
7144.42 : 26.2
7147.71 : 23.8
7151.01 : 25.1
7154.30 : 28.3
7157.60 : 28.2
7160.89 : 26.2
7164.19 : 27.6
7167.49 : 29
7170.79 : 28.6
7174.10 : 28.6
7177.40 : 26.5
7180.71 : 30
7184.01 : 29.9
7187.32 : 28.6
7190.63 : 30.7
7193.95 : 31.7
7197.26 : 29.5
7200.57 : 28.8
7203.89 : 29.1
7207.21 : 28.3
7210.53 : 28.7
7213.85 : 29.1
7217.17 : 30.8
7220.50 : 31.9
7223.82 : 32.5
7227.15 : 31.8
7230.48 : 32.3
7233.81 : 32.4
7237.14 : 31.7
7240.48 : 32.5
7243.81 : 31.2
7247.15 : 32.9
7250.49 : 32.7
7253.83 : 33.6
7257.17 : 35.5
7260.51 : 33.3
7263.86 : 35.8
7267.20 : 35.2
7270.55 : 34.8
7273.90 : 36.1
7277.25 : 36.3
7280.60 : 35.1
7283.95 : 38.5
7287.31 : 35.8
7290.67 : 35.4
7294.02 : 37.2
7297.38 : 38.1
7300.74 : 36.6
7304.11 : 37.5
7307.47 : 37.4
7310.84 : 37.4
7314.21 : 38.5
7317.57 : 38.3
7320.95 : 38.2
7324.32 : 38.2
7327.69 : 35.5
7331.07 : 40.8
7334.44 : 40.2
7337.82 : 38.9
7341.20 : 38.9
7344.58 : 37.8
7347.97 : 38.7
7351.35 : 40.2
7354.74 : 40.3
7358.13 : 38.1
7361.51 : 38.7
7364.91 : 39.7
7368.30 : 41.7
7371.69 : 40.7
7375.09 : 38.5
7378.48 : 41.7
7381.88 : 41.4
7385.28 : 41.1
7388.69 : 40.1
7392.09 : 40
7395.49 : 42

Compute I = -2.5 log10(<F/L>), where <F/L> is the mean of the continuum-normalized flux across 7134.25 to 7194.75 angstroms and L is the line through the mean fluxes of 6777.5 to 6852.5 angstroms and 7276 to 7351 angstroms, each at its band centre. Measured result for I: 0.21 mag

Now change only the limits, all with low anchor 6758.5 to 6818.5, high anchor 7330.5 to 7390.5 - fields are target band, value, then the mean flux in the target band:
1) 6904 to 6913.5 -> 0.038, 25.5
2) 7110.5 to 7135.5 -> 0.172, 28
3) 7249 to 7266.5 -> 0.078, 34.3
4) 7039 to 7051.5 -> -0.235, 37.9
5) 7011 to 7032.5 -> -0.153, 34.3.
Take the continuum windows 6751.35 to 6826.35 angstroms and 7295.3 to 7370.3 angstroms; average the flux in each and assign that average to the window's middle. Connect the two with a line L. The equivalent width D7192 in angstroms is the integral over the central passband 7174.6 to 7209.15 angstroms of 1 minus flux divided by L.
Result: 5.3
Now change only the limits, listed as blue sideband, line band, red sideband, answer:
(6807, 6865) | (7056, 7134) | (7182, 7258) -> -3.1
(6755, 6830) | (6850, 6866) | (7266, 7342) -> 1.6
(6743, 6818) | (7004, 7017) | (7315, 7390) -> -1.2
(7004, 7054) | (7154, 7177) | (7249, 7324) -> 5.0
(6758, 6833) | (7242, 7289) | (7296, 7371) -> 2.5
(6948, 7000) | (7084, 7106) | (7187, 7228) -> 1.5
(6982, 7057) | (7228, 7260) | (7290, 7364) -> 3.7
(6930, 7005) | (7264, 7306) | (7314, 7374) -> 1.5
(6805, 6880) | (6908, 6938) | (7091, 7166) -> -2.9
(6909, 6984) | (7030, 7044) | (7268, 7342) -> -2.3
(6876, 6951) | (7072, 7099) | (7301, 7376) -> 0.7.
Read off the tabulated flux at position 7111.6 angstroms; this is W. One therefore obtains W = 30.9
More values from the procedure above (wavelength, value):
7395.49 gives 42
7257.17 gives 35.5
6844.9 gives 24.9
